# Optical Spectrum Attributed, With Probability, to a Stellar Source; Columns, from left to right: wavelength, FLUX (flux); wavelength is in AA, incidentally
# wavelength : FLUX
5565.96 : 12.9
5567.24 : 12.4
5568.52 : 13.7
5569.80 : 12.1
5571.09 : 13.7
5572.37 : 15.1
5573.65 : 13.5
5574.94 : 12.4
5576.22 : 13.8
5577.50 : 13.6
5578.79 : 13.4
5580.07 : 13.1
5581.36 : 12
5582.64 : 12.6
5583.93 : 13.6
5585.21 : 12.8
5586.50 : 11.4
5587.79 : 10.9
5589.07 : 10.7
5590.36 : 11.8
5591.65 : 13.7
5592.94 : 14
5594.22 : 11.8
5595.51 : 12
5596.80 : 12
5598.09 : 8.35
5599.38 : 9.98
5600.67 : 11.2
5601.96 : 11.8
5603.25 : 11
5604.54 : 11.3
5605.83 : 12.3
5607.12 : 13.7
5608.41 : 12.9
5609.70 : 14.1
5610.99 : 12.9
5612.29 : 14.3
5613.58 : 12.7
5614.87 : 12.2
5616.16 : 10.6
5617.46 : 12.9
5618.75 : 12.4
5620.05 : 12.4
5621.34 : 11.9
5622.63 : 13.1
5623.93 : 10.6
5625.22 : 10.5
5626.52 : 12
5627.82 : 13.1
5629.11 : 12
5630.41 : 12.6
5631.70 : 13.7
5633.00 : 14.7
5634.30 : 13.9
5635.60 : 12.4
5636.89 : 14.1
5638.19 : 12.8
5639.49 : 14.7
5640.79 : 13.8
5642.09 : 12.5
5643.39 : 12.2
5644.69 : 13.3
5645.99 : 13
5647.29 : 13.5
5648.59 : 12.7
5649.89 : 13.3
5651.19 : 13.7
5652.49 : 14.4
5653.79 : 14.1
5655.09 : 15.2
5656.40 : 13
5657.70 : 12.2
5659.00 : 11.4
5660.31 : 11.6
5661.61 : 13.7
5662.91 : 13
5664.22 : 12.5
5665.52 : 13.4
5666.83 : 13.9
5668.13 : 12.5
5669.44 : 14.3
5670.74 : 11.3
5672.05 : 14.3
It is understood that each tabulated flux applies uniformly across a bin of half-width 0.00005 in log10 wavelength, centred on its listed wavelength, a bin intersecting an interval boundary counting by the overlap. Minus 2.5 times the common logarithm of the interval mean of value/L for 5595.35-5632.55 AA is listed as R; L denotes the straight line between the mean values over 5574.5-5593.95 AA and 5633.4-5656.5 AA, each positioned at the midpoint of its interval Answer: 0.08 mag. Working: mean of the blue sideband 12.6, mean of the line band 12.1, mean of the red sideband 13.5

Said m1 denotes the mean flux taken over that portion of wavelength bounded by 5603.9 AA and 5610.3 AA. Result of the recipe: 12.9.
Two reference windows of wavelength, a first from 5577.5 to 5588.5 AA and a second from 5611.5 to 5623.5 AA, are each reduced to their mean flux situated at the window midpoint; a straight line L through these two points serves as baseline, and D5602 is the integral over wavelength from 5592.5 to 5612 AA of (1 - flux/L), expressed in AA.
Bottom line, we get 0.80 AA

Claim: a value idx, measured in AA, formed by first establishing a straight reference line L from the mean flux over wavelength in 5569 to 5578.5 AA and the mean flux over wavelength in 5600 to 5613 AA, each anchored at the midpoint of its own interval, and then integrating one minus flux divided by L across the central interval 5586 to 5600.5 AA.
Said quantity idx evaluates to 1.59 AA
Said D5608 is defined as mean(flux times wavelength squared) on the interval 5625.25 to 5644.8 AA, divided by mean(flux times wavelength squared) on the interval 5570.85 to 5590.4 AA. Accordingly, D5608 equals 1.04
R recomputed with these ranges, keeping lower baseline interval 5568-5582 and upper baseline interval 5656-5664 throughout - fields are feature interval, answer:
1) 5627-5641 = -0.057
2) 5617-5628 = 0.070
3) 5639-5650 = -0.048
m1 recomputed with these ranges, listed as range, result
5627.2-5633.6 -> 13.2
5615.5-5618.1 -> 11.7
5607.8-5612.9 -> 13.5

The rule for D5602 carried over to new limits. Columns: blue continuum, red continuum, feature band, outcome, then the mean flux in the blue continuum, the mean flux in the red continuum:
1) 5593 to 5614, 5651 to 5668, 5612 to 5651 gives -0.5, 12.1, 13.2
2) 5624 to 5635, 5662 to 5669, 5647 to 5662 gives -0.3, 12.7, 13.1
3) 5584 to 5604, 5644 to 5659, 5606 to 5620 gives -0.7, 11.6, 13.4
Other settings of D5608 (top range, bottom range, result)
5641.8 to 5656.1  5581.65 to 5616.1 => 1.13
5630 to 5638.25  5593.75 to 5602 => 1.25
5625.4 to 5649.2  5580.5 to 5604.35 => 1.13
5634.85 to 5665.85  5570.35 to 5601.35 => 1.09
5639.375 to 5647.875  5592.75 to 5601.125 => 1.20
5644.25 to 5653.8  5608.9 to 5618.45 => 1.07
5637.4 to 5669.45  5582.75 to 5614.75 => 1.11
